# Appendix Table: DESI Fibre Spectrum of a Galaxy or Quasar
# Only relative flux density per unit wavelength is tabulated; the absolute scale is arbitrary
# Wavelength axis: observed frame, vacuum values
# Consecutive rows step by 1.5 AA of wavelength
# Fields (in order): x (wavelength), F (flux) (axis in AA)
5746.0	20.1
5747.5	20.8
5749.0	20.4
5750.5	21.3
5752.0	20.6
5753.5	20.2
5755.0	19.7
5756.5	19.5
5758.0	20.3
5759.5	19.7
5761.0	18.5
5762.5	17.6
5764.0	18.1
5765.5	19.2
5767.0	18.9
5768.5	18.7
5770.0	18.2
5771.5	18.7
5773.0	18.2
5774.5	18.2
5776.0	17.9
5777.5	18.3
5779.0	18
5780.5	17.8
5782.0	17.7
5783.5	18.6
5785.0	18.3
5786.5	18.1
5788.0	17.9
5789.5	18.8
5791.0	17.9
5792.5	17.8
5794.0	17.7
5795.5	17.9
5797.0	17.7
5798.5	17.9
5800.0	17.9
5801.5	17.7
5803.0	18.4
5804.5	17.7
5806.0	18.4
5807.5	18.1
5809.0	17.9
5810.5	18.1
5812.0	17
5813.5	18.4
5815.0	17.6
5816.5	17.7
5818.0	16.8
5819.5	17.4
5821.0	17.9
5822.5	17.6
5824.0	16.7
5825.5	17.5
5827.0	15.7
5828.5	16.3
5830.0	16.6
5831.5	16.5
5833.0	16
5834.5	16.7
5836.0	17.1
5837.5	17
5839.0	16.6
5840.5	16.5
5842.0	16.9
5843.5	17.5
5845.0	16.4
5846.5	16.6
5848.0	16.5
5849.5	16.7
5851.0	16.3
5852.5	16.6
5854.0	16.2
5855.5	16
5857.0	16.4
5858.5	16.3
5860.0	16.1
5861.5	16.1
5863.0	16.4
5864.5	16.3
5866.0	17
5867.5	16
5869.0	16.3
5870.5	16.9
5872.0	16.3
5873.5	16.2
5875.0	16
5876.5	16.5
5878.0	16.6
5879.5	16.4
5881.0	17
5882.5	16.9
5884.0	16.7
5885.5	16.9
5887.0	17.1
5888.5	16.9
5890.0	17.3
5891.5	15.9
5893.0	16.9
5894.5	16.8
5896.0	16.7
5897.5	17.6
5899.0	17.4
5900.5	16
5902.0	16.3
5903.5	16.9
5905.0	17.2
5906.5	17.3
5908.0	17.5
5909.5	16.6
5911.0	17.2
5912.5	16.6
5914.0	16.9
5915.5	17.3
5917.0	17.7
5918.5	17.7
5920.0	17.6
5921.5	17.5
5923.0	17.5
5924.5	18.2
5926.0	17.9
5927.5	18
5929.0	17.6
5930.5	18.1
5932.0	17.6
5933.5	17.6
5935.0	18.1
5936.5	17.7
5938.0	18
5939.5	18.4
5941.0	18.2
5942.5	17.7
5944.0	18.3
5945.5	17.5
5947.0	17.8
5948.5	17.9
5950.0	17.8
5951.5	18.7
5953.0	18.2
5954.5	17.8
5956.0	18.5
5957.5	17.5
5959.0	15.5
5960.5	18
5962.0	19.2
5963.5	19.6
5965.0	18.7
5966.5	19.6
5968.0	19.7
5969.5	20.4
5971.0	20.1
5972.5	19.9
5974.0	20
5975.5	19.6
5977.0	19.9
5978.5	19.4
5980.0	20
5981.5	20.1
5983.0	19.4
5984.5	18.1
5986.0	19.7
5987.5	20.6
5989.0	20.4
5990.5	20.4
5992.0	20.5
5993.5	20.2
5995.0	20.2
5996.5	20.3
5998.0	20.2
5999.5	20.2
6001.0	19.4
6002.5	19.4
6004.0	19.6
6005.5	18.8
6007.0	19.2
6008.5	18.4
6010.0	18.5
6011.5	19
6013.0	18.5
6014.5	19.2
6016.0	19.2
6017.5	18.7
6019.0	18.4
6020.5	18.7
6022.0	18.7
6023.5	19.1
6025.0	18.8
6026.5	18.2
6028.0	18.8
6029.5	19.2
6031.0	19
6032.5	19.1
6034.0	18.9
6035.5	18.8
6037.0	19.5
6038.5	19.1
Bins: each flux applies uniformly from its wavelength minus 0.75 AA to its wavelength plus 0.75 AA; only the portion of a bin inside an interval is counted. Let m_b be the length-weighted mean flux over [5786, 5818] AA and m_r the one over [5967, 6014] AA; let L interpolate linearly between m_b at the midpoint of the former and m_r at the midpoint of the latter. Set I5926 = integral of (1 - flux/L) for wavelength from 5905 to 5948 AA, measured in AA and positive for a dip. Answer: 3.24 AA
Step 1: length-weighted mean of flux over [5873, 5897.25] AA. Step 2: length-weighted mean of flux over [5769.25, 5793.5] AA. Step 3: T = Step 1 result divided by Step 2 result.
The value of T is 0.92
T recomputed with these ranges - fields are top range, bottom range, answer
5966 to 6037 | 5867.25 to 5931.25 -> 1.14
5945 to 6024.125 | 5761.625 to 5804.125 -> 1.06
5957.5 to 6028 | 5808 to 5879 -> 1.15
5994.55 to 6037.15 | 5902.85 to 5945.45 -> 1.08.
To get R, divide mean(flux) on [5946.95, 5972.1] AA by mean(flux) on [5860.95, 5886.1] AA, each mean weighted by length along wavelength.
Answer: 1.13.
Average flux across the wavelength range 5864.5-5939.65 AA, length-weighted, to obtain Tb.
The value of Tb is 17.1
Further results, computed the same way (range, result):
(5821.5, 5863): 16.6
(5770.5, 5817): 18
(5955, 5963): 17.8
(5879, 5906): 16.8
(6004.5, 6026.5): 18.8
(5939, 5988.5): 18.9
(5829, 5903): 16.6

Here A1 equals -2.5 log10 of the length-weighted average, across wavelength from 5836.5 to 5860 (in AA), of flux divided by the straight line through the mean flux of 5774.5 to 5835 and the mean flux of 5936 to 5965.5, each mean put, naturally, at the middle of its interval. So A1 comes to 0.08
